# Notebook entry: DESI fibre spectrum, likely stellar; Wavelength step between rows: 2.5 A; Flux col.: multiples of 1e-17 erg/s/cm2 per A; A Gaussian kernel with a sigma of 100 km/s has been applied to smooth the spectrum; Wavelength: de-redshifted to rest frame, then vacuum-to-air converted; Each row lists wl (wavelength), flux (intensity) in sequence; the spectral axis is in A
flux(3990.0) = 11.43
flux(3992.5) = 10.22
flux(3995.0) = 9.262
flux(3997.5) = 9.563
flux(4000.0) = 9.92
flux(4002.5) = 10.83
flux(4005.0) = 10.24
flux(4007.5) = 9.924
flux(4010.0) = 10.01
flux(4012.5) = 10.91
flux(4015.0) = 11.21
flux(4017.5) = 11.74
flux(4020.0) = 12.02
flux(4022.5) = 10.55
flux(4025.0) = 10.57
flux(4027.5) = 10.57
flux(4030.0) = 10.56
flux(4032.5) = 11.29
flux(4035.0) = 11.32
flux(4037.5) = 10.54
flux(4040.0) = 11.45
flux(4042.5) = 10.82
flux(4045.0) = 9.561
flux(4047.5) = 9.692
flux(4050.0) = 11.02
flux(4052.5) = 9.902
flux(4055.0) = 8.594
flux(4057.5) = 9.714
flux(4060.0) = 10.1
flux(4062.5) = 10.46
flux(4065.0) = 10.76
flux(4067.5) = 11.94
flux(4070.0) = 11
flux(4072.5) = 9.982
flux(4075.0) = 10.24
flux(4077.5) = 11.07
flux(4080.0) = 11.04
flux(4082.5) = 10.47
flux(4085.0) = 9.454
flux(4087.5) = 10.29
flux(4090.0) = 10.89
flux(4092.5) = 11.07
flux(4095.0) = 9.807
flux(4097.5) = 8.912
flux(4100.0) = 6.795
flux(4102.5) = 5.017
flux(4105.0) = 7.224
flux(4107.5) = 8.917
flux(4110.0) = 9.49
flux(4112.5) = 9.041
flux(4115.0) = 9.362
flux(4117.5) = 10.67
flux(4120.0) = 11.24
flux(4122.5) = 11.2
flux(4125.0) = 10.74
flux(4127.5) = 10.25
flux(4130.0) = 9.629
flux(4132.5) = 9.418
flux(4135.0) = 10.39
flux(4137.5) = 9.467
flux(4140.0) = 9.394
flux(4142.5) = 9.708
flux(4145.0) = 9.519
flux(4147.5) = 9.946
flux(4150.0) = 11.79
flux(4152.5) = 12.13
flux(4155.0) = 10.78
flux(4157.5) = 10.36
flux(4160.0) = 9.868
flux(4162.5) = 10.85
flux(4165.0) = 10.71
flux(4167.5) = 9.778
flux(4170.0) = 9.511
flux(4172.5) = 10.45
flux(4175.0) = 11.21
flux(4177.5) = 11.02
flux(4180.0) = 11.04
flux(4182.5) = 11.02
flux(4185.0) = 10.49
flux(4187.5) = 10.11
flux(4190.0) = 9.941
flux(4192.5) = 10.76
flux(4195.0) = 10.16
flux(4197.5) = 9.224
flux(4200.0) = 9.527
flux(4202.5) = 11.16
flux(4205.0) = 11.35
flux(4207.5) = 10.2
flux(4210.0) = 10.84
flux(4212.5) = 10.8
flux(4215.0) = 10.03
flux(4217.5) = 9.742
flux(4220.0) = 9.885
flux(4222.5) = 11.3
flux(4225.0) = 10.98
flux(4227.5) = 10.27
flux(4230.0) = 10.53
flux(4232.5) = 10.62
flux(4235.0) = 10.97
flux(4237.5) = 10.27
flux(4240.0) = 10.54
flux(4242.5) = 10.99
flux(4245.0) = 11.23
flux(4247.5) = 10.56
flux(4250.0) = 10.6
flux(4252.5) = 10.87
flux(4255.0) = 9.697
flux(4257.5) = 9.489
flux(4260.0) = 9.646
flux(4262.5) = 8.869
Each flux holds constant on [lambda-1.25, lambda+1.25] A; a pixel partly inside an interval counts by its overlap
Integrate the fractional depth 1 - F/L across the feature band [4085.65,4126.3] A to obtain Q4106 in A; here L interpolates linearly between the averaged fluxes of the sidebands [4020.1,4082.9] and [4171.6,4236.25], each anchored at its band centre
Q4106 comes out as 4.3 A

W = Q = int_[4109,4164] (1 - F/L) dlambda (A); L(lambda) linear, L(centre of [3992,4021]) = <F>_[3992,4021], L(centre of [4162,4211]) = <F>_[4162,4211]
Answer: 1.17 A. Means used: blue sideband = 10.5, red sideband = 10.5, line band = 10.2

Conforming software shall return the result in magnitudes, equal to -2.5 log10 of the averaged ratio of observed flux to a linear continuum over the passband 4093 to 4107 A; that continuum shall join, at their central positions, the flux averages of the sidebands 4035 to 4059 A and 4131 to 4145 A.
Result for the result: 0.26 mag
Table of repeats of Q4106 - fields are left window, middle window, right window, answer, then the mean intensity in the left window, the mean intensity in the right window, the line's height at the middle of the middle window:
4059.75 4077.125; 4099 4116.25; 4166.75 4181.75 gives 4.3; 10.7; 10.5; 10.6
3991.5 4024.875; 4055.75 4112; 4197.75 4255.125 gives 4.2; 10.5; 10.6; 10.5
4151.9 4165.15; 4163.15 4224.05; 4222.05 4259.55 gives 1.3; 10.7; 10.6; 10.7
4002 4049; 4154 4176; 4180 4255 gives 0.4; 10.7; 10.5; 10.6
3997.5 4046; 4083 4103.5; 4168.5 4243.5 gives 2.9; 10.7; 10.5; 10.6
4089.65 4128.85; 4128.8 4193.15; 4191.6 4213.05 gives -2.5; 9.38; 10.4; 9.96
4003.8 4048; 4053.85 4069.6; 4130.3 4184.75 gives 0.5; 10.7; 10.4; 10.6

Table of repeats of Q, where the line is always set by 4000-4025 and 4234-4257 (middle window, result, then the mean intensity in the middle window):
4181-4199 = 0.66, 10.2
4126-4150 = 1.82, 9.86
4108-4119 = 1.10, 9.63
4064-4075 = -0.12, 10.8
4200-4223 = 0.24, 10.5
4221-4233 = -0.14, 10.7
